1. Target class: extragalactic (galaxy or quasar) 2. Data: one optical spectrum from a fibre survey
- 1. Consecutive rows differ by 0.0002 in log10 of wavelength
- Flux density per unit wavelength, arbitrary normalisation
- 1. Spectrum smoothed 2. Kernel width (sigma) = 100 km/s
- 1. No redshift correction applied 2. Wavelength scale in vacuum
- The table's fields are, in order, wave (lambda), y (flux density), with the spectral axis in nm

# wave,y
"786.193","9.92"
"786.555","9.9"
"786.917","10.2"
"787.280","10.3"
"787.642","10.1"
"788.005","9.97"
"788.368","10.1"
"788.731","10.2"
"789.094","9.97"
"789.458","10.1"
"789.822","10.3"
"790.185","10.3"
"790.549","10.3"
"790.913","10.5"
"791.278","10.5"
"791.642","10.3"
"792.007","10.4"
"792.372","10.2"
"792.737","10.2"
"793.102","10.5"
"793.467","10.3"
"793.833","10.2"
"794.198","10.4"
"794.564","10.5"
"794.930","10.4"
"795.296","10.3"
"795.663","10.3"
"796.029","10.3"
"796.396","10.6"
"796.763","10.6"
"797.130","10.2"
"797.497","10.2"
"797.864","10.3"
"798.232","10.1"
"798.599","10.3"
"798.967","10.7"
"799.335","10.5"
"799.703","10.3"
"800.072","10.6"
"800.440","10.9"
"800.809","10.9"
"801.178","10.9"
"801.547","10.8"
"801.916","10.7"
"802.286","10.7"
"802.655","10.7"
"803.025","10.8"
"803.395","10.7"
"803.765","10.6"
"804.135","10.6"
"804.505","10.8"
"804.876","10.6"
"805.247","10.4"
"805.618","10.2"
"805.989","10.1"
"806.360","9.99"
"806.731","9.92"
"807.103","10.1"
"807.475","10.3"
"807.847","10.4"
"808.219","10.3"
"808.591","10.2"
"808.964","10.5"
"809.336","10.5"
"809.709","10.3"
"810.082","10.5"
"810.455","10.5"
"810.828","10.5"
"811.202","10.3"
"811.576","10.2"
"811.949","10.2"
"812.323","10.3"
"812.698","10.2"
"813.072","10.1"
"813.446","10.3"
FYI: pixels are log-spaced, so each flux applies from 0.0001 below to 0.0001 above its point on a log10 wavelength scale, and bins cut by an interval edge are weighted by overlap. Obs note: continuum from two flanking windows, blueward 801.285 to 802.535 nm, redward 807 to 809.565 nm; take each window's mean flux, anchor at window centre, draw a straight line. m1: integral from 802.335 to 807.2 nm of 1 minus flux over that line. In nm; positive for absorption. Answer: 0.06 nm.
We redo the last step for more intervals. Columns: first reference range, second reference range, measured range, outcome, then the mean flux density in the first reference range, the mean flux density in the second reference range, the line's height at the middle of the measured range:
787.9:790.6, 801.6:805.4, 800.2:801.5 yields -0.038 nm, 10.2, 10.7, 10.6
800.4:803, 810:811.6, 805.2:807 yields 0.086 nm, 10.8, 10.4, 10.6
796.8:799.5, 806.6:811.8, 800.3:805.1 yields -0.188 nm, 10.3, 10.3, 10.3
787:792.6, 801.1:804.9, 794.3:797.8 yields 0.029 nm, 10.2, 10.7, 10.5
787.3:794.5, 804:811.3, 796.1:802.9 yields -0.163 nm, 10.3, 10.3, 10.3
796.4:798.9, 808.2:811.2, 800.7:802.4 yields -0.073 nm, 10.3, 10.4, 10.4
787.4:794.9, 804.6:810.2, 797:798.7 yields 0.010 nm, 10.3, 10.3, 10.3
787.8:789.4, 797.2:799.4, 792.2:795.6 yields -0.040 nm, 10.1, 10.3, 10.2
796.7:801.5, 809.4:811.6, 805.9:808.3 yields 0.064 nm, 10.5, 10.4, 10.4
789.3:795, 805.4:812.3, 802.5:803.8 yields -0.052 nm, 10.3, 10.3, 10.3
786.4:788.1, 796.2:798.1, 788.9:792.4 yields -0.033 nm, 10.1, 10.4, 10.2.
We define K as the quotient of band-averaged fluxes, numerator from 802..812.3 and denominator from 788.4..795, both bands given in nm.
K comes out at 1.0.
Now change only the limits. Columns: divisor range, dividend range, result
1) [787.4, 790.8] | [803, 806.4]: 1.03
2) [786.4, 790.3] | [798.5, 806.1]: 1.05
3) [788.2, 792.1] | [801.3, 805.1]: 1.04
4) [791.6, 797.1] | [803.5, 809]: 1.00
